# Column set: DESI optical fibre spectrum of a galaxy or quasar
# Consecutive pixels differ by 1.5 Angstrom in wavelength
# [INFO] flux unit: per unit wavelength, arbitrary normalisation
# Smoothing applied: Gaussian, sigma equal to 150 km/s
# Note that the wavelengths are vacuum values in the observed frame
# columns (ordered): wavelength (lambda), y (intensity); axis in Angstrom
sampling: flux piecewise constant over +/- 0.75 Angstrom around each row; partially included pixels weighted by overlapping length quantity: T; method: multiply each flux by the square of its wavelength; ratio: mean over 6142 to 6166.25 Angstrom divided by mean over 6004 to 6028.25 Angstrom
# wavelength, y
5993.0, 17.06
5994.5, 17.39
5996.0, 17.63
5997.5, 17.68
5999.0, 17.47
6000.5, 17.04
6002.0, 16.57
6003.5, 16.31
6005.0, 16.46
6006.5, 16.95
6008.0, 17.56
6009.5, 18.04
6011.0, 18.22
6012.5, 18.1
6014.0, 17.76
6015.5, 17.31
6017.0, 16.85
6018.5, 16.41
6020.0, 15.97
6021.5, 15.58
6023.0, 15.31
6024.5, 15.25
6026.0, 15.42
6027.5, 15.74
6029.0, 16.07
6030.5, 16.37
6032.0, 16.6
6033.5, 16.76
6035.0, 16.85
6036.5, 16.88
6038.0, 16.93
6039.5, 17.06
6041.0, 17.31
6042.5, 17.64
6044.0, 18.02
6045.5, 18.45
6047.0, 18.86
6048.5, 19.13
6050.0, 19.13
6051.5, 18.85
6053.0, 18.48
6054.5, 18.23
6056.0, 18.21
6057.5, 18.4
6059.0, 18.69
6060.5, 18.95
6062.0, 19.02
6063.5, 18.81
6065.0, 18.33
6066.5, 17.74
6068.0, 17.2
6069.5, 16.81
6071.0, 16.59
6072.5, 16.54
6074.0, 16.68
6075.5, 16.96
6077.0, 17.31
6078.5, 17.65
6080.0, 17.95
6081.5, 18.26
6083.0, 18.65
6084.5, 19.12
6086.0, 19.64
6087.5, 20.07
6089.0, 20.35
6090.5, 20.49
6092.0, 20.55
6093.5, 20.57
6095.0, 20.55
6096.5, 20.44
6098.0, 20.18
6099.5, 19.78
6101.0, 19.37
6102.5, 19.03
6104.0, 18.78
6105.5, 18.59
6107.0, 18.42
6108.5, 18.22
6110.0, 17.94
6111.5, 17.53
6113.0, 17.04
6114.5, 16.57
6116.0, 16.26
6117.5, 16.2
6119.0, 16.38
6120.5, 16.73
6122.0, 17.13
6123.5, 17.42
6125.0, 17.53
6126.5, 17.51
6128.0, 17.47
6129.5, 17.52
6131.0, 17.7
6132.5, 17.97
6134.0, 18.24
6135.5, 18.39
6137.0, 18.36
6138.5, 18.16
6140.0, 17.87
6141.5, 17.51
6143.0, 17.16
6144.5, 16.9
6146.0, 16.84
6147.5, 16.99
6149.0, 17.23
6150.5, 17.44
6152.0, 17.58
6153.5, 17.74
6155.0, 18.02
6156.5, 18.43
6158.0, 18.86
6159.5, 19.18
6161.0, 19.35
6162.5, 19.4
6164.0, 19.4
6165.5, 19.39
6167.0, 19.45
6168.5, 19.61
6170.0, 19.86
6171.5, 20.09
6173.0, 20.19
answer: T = 1.14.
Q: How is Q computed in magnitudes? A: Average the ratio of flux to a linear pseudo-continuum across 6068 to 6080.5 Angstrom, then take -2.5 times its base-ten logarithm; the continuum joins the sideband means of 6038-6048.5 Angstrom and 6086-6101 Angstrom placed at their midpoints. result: 0.14 mag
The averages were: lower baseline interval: 17.9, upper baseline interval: 20.2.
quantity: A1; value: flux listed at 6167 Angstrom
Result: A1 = 19.45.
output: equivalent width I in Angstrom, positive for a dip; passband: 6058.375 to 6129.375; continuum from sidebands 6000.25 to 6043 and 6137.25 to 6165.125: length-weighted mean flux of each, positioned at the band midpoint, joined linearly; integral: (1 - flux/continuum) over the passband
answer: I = -3.3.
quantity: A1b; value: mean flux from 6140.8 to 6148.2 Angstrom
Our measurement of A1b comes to 17.1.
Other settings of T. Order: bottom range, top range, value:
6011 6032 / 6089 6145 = 1.15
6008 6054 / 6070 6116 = 1.10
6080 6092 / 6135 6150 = 0.92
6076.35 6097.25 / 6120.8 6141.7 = 0.93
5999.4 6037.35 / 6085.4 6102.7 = 1.24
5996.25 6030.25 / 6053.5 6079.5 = 1.08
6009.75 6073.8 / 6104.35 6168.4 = 1.06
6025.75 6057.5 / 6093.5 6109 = 1.13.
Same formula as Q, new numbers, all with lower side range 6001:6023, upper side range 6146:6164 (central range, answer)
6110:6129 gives 0.05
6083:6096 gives -0.14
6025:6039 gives 0.05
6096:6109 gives -0.09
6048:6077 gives -0.04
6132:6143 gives 0.00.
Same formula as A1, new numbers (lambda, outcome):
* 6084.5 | 19.12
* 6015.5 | 17.31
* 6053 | 18.48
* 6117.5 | 16.2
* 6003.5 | 16.31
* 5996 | 17.63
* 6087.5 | 20.07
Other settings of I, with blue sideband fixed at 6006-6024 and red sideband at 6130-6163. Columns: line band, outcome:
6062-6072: -0.17 Angstrom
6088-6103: -2.19 Angstrom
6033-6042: 0.08 Angstrom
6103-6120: 0.22 Angstrom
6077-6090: -1.04 Angstrom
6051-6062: -0.82 Angstrom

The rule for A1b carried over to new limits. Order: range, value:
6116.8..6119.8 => 16.3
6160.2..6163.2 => 19.4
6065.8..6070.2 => 17.2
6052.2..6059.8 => 18.4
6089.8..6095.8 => 20.5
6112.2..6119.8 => 16.5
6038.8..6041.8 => 17.2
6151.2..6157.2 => 17.9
